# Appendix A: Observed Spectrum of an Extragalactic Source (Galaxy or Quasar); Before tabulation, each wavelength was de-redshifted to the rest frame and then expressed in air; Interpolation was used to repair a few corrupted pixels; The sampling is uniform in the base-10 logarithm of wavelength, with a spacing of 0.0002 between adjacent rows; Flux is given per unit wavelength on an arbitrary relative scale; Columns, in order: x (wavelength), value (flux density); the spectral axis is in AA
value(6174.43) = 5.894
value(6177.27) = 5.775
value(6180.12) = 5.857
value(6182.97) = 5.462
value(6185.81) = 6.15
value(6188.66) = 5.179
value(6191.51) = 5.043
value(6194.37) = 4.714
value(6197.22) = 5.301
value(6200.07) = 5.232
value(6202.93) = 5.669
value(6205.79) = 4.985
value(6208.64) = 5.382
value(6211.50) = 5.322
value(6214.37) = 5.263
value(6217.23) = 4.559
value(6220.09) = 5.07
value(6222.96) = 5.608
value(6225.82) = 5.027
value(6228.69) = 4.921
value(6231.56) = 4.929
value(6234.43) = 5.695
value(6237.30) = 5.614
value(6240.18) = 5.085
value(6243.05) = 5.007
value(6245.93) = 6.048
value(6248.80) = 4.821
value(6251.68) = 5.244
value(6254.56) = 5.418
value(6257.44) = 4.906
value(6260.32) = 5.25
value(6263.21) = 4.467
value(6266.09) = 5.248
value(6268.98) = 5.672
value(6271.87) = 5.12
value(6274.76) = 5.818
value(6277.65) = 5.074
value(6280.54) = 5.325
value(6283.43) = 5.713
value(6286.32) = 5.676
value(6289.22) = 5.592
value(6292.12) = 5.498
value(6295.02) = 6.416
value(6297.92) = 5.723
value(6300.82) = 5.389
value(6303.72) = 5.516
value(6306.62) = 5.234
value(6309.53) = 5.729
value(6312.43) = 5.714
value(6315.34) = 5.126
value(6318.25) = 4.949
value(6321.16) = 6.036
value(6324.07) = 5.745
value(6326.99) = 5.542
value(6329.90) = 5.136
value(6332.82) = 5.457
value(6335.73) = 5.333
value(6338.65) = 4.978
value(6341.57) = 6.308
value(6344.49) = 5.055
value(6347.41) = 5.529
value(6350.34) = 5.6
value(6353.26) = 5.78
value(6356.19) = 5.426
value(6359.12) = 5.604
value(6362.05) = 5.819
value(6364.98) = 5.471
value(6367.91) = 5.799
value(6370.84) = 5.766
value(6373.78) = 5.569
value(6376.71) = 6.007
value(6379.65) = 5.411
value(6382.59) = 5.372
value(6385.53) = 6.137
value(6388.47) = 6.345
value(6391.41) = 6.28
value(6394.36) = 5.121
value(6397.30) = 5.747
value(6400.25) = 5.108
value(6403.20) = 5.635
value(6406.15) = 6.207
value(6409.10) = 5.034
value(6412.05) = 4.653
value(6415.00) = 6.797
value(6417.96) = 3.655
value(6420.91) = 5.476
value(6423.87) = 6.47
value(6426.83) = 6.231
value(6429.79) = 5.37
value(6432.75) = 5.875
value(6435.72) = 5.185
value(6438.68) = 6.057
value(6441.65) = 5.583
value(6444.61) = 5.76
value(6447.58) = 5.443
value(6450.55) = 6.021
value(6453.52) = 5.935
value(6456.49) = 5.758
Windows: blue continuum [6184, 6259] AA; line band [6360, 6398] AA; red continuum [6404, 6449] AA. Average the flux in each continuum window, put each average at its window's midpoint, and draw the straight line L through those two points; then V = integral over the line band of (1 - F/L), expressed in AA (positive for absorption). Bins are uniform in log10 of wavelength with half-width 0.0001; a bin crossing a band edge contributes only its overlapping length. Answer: -1.71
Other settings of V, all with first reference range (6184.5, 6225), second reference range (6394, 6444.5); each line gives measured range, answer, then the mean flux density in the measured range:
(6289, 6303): -0.91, 5.72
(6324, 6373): -0.82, 5.54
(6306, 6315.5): -0.20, 5.51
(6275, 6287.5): -0.29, 5.48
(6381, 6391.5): -0.92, 6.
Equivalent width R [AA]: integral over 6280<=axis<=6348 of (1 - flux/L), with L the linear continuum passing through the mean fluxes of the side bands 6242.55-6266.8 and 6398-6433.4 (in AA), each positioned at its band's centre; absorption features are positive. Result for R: -3.0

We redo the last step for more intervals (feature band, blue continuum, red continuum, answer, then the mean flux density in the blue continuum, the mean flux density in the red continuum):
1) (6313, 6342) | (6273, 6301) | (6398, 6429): 0.81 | 5.63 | 5.53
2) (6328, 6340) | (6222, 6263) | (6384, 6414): 0.51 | 5.23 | 5.65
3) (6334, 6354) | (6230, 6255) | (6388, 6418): -0.10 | 5.31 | 5.57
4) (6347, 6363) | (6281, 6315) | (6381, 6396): 0.39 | 5.63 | 5.85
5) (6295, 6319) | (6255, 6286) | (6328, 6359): -0.55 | 5.28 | 5.47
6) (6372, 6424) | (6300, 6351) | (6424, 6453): 0.61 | 5.46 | 5.77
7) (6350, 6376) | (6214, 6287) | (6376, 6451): -0.65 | 5.25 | 5.64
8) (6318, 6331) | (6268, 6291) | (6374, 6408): 0.13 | 5.49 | 5.75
